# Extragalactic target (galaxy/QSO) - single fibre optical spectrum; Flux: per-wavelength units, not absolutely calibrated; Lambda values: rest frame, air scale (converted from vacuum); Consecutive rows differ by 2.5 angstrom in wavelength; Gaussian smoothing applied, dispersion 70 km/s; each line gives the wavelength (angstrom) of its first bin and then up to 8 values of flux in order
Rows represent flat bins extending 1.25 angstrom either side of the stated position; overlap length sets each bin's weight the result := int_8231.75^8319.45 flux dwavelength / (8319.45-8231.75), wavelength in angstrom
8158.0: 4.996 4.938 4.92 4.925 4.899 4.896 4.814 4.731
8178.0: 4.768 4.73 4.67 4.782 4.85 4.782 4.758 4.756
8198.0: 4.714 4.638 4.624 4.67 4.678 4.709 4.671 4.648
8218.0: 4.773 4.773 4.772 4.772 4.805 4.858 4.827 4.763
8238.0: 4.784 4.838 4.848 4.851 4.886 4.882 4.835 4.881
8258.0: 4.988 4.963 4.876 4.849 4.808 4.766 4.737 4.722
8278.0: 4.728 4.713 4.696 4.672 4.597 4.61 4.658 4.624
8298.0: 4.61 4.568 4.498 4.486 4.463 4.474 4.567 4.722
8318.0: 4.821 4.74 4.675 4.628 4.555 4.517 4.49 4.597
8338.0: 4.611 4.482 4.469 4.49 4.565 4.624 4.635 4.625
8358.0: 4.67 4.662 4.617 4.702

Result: 4.73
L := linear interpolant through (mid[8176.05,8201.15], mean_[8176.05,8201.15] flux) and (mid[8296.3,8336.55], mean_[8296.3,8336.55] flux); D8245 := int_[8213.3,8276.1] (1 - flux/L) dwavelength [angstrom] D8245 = -1.90 angstrom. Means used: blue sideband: 4.75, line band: 4.82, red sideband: 4.59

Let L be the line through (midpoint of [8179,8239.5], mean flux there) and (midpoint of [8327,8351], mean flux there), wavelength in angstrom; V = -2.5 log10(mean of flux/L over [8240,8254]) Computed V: -0.04 mag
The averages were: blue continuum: 4.74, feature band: 4.86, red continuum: 4.54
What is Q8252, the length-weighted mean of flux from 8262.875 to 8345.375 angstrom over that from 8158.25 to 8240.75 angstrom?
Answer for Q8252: 1.0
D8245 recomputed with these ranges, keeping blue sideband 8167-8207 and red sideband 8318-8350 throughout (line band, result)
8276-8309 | 0.1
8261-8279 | -0.5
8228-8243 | -0.4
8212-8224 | 0.0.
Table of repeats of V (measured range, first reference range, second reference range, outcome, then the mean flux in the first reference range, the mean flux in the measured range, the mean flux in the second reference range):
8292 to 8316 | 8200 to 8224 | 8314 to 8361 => 0.017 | 4.7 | 4.56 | 4.61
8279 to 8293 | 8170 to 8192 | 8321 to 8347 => -0.008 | 4.78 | 4.66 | 4.56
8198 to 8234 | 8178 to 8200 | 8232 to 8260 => 0.017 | 4.75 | 4.73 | 4.86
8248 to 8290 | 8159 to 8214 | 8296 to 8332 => -0.031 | 4.77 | 4.79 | 4.59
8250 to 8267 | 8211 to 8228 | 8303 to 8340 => -0.048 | 4.74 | 4.9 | 4.59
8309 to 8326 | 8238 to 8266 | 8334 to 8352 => -0.004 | 4.88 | 4.66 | 4.55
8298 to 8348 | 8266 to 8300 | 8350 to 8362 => 0.022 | 4.69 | 4.57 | 4.64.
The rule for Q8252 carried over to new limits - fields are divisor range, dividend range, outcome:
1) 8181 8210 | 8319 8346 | 0.97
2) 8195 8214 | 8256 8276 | 1.04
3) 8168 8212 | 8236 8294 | 1.01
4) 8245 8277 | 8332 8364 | 0.94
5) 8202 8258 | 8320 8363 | 0.96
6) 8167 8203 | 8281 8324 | 0.97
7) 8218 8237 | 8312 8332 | 0.97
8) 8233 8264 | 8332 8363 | 0.94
